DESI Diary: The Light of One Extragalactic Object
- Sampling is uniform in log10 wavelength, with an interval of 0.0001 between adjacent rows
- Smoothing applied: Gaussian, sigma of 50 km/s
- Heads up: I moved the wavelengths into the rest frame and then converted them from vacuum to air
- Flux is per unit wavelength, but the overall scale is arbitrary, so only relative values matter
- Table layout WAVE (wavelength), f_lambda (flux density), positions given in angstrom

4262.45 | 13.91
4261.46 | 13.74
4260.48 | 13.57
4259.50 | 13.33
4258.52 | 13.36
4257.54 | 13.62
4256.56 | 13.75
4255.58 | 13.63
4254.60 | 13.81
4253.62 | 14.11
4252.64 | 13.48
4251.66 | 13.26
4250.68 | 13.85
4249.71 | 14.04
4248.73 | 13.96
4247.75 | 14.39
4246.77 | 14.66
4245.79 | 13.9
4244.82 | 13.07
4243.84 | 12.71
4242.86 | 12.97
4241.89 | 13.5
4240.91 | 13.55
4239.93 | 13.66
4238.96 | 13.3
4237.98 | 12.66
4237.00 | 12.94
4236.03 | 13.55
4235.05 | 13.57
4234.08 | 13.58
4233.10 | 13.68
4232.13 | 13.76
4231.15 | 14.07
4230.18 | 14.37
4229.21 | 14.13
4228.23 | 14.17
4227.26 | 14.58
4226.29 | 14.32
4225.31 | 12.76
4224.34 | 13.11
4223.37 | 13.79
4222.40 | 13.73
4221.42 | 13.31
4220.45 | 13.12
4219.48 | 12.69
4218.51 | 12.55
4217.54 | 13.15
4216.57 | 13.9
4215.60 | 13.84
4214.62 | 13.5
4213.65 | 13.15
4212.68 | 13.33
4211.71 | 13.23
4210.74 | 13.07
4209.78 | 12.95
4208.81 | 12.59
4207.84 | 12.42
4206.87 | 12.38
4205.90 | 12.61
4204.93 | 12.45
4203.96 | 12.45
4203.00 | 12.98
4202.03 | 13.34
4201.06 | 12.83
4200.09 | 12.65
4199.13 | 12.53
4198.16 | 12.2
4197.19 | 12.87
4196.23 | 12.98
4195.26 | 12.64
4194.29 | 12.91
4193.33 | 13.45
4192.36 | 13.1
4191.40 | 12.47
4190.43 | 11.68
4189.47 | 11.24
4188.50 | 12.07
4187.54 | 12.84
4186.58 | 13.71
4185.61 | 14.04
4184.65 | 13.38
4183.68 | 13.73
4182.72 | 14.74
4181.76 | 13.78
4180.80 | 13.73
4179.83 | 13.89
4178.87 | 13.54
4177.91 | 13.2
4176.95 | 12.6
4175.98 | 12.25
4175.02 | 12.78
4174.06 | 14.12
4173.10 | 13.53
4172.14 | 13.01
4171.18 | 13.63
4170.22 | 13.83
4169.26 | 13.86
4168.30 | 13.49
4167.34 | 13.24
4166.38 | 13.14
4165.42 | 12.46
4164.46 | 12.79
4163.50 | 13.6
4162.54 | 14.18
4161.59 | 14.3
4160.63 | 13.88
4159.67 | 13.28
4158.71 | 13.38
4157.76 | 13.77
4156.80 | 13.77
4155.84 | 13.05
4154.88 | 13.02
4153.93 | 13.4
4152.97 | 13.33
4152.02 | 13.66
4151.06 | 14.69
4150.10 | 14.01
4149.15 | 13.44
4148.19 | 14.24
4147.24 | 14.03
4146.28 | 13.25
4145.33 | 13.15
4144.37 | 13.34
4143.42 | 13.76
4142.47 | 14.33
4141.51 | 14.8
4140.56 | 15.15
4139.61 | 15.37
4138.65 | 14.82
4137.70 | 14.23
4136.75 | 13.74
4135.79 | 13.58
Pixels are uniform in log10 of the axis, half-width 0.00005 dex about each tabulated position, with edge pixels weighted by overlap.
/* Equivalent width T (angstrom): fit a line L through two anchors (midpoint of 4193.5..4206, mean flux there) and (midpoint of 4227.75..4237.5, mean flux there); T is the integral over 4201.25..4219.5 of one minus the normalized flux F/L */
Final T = 0.1 angstrom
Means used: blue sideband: 12.7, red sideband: 13.8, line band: 13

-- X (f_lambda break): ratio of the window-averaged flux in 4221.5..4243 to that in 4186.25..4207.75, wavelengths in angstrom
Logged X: 1.08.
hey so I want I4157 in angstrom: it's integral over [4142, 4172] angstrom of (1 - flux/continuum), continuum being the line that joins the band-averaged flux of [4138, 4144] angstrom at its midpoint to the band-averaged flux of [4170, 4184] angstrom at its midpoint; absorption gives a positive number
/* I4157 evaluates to 1.2 angstrom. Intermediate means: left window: 14.7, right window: 13.5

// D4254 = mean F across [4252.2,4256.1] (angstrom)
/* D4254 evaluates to 13.8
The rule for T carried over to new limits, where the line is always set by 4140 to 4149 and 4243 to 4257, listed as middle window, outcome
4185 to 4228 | 2.6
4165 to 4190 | 1.1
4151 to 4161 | 0.3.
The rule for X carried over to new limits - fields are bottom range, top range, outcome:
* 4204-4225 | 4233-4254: 1.04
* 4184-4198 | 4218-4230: 1.06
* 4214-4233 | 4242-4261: 1.00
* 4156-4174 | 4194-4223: 0.96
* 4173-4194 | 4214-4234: 1.03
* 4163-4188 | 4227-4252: 1.02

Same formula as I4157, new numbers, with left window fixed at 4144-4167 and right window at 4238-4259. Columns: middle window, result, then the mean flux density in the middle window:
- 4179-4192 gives 0.4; 13.2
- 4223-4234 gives -0.2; 13.9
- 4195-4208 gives 0.9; 12.7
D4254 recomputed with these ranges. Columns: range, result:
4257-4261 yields 13.5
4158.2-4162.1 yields 13.7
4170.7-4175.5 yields 13.4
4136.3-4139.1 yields 14.3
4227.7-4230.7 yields 14.3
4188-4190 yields 11.7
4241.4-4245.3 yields 13.1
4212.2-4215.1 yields 13.3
